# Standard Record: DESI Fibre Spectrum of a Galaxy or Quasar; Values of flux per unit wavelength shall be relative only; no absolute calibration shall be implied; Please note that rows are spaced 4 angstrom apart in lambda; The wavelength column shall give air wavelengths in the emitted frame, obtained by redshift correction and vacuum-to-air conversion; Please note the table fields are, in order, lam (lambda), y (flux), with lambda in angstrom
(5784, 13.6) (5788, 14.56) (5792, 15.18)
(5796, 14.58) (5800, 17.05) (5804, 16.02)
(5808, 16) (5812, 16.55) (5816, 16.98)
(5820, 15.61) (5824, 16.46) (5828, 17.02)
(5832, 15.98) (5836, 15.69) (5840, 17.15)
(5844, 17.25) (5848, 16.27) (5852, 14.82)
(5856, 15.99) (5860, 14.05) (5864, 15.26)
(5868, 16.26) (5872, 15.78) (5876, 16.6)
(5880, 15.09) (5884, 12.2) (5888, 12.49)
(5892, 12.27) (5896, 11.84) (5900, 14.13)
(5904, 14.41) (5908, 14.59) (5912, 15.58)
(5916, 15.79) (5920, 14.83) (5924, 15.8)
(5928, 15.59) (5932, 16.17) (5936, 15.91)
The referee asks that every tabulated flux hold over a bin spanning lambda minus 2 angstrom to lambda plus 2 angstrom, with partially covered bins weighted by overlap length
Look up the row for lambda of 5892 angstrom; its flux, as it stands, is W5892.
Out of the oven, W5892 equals 12.27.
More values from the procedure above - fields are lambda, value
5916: 15.79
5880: 15.09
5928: 15.59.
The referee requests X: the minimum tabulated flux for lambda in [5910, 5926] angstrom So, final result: 14.83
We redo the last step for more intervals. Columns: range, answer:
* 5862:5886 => 12.2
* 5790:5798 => 14.58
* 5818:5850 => 15.61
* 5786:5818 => 14.56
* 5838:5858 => 14.82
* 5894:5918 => 11.84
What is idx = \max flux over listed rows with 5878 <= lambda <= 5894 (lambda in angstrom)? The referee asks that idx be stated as 15.09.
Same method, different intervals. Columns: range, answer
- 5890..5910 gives 14.59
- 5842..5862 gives 17.25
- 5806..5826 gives 16.98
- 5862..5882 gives 16.6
